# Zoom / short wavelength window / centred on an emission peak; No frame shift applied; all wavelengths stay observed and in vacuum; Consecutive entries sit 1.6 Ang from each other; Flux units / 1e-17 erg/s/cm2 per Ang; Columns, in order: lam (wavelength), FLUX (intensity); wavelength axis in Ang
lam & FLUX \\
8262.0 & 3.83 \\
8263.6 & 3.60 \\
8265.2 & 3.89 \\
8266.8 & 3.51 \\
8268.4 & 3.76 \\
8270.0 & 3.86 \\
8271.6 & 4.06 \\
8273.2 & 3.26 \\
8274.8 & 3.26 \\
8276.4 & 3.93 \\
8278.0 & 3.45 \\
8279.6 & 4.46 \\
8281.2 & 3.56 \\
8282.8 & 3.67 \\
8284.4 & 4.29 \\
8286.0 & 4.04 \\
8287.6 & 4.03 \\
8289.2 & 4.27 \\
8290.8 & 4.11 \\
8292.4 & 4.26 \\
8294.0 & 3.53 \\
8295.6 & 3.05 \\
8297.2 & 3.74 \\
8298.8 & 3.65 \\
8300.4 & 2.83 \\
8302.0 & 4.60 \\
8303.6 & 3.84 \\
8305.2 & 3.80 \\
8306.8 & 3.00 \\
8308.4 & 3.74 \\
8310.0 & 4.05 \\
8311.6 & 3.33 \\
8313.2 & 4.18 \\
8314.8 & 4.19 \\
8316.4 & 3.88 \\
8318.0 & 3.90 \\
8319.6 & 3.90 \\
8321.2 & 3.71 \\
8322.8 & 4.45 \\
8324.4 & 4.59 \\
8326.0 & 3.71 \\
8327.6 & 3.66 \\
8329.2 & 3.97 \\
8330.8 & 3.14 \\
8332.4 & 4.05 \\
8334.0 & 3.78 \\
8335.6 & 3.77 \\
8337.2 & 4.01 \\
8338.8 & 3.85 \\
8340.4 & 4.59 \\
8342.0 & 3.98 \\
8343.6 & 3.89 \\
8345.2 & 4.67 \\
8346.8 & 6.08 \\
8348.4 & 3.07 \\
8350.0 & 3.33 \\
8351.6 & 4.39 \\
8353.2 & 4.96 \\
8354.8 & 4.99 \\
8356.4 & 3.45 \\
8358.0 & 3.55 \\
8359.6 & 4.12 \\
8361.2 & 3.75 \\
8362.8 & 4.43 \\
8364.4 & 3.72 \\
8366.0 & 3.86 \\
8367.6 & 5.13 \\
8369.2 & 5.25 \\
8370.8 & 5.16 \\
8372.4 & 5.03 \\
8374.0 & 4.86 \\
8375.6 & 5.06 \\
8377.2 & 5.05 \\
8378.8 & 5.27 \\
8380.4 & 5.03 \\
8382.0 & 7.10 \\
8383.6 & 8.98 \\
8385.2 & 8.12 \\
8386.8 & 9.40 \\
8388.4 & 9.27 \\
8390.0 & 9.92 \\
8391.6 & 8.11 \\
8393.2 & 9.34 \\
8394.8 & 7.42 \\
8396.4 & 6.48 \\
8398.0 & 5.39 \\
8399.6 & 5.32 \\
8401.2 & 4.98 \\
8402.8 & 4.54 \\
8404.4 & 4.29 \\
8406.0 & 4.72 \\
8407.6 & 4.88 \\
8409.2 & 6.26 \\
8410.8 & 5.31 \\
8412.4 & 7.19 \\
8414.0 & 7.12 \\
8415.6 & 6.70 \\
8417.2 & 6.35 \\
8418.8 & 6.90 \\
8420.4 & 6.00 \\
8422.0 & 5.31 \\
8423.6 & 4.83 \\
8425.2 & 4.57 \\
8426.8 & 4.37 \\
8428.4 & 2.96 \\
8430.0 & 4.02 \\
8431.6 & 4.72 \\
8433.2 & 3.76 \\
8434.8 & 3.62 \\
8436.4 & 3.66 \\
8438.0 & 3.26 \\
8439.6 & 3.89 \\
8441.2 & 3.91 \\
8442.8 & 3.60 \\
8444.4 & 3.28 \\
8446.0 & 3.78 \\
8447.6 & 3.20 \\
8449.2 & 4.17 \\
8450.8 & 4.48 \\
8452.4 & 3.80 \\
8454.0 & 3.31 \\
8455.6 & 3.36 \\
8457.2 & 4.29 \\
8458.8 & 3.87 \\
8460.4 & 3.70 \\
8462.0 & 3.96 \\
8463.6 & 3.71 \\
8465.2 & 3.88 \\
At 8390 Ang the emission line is Halpha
